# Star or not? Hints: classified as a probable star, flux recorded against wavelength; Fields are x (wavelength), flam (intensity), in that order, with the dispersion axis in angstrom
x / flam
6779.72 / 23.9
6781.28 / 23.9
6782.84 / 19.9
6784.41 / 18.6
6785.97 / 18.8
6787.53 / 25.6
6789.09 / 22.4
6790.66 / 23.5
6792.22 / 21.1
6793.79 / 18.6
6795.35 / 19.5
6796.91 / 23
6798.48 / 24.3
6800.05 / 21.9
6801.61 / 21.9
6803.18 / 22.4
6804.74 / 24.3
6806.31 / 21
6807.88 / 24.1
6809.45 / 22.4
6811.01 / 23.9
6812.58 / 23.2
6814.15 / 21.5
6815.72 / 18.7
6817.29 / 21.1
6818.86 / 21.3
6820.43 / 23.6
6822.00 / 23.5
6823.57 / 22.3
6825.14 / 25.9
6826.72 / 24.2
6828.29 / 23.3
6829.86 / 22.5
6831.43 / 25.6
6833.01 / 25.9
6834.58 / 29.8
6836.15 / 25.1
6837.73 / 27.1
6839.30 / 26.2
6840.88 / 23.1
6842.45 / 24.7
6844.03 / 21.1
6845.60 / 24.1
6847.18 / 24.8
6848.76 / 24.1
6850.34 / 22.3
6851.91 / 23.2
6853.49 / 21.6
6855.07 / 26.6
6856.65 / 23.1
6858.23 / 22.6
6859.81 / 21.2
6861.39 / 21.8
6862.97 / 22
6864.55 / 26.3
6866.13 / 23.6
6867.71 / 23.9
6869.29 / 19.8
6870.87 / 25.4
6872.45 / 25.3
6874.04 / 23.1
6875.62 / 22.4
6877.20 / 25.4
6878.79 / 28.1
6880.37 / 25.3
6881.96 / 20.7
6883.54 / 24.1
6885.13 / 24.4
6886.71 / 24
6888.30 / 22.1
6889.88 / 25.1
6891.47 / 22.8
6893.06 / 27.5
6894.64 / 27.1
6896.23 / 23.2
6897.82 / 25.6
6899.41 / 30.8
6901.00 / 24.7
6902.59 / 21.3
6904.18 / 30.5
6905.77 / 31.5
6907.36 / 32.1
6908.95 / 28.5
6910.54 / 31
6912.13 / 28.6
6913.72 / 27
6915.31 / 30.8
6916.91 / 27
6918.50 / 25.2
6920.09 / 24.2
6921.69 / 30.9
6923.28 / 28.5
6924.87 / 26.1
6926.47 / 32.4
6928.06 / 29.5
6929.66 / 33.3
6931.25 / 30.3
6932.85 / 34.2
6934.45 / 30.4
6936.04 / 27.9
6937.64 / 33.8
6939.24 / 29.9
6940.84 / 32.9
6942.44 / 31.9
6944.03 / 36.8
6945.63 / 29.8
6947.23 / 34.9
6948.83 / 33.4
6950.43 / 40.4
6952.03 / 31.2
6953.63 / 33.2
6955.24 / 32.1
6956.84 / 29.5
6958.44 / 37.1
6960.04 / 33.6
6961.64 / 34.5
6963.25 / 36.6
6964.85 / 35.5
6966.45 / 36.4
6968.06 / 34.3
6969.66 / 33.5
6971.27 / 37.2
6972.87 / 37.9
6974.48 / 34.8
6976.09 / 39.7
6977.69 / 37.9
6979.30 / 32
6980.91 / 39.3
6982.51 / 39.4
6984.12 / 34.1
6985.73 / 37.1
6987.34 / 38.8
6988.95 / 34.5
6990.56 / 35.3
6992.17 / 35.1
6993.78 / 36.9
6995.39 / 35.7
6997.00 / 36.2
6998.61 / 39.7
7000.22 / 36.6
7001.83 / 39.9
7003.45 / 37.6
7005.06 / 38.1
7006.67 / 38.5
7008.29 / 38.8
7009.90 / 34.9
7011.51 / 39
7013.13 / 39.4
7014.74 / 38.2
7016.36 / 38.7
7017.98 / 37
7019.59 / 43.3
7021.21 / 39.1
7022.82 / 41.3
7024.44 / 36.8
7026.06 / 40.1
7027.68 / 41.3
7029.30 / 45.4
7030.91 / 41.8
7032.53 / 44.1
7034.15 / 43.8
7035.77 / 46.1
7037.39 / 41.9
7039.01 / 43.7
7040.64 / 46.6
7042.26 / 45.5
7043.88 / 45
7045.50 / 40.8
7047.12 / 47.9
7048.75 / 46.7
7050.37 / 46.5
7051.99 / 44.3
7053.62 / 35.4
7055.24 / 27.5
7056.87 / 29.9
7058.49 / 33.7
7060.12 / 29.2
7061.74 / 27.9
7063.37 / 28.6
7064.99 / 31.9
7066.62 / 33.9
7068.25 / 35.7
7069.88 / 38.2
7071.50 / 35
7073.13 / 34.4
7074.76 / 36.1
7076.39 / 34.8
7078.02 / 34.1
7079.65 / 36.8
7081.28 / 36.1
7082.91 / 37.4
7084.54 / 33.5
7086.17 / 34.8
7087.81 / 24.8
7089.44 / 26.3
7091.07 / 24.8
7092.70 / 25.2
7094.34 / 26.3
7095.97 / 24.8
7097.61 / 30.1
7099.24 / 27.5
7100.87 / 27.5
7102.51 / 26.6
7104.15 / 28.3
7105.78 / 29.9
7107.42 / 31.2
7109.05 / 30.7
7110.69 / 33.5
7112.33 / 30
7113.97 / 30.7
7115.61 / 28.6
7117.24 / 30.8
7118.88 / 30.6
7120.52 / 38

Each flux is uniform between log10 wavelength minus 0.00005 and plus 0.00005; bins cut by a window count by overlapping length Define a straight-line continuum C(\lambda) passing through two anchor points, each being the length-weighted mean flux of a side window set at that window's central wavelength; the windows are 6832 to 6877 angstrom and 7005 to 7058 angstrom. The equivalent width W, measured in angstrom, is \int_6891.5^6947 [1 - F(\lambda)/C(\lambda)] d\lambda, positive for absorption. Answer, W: 1.7 angstrom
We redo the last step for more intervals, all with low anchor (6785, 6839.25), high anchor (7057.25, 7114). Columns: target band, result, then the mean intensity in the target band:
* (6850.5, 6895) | 1.9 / 23.8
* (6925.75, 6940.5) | -2.6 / 31.3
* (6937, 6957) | -4.5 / 33.2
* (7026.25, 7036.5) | -4.8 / 43.5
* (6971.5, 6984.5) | -4.2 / 37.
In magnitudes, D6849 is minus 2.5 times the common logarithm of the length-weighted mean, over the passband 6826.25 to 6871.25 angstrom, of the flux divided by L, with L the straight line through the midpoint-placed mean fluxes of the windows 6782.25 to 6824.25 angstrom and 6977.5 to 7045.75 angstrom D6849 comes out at 0.08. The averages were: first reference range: 21.9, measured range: 24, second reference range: 39.4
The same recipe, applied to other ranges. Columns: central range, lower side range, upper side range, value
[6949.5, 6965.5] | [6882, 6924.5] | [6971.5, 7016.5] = -0.04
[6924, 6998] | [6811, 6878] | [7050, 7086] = -0.17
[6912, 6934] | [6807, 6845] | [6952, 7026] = 0.08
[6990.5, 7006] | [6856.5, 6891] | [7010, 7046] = 0.03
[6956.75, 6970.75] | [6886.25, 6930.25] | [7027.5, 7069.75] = -0.09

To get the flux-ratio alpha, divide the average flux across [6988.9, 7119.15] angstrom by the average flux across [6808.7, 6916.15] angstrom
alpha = 1.5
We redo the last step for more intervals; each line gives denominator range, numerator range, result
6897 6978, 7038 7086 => 1.17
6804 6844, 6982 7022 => 1.59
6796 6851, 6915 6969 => 1.36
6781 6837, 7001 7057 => 1.80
